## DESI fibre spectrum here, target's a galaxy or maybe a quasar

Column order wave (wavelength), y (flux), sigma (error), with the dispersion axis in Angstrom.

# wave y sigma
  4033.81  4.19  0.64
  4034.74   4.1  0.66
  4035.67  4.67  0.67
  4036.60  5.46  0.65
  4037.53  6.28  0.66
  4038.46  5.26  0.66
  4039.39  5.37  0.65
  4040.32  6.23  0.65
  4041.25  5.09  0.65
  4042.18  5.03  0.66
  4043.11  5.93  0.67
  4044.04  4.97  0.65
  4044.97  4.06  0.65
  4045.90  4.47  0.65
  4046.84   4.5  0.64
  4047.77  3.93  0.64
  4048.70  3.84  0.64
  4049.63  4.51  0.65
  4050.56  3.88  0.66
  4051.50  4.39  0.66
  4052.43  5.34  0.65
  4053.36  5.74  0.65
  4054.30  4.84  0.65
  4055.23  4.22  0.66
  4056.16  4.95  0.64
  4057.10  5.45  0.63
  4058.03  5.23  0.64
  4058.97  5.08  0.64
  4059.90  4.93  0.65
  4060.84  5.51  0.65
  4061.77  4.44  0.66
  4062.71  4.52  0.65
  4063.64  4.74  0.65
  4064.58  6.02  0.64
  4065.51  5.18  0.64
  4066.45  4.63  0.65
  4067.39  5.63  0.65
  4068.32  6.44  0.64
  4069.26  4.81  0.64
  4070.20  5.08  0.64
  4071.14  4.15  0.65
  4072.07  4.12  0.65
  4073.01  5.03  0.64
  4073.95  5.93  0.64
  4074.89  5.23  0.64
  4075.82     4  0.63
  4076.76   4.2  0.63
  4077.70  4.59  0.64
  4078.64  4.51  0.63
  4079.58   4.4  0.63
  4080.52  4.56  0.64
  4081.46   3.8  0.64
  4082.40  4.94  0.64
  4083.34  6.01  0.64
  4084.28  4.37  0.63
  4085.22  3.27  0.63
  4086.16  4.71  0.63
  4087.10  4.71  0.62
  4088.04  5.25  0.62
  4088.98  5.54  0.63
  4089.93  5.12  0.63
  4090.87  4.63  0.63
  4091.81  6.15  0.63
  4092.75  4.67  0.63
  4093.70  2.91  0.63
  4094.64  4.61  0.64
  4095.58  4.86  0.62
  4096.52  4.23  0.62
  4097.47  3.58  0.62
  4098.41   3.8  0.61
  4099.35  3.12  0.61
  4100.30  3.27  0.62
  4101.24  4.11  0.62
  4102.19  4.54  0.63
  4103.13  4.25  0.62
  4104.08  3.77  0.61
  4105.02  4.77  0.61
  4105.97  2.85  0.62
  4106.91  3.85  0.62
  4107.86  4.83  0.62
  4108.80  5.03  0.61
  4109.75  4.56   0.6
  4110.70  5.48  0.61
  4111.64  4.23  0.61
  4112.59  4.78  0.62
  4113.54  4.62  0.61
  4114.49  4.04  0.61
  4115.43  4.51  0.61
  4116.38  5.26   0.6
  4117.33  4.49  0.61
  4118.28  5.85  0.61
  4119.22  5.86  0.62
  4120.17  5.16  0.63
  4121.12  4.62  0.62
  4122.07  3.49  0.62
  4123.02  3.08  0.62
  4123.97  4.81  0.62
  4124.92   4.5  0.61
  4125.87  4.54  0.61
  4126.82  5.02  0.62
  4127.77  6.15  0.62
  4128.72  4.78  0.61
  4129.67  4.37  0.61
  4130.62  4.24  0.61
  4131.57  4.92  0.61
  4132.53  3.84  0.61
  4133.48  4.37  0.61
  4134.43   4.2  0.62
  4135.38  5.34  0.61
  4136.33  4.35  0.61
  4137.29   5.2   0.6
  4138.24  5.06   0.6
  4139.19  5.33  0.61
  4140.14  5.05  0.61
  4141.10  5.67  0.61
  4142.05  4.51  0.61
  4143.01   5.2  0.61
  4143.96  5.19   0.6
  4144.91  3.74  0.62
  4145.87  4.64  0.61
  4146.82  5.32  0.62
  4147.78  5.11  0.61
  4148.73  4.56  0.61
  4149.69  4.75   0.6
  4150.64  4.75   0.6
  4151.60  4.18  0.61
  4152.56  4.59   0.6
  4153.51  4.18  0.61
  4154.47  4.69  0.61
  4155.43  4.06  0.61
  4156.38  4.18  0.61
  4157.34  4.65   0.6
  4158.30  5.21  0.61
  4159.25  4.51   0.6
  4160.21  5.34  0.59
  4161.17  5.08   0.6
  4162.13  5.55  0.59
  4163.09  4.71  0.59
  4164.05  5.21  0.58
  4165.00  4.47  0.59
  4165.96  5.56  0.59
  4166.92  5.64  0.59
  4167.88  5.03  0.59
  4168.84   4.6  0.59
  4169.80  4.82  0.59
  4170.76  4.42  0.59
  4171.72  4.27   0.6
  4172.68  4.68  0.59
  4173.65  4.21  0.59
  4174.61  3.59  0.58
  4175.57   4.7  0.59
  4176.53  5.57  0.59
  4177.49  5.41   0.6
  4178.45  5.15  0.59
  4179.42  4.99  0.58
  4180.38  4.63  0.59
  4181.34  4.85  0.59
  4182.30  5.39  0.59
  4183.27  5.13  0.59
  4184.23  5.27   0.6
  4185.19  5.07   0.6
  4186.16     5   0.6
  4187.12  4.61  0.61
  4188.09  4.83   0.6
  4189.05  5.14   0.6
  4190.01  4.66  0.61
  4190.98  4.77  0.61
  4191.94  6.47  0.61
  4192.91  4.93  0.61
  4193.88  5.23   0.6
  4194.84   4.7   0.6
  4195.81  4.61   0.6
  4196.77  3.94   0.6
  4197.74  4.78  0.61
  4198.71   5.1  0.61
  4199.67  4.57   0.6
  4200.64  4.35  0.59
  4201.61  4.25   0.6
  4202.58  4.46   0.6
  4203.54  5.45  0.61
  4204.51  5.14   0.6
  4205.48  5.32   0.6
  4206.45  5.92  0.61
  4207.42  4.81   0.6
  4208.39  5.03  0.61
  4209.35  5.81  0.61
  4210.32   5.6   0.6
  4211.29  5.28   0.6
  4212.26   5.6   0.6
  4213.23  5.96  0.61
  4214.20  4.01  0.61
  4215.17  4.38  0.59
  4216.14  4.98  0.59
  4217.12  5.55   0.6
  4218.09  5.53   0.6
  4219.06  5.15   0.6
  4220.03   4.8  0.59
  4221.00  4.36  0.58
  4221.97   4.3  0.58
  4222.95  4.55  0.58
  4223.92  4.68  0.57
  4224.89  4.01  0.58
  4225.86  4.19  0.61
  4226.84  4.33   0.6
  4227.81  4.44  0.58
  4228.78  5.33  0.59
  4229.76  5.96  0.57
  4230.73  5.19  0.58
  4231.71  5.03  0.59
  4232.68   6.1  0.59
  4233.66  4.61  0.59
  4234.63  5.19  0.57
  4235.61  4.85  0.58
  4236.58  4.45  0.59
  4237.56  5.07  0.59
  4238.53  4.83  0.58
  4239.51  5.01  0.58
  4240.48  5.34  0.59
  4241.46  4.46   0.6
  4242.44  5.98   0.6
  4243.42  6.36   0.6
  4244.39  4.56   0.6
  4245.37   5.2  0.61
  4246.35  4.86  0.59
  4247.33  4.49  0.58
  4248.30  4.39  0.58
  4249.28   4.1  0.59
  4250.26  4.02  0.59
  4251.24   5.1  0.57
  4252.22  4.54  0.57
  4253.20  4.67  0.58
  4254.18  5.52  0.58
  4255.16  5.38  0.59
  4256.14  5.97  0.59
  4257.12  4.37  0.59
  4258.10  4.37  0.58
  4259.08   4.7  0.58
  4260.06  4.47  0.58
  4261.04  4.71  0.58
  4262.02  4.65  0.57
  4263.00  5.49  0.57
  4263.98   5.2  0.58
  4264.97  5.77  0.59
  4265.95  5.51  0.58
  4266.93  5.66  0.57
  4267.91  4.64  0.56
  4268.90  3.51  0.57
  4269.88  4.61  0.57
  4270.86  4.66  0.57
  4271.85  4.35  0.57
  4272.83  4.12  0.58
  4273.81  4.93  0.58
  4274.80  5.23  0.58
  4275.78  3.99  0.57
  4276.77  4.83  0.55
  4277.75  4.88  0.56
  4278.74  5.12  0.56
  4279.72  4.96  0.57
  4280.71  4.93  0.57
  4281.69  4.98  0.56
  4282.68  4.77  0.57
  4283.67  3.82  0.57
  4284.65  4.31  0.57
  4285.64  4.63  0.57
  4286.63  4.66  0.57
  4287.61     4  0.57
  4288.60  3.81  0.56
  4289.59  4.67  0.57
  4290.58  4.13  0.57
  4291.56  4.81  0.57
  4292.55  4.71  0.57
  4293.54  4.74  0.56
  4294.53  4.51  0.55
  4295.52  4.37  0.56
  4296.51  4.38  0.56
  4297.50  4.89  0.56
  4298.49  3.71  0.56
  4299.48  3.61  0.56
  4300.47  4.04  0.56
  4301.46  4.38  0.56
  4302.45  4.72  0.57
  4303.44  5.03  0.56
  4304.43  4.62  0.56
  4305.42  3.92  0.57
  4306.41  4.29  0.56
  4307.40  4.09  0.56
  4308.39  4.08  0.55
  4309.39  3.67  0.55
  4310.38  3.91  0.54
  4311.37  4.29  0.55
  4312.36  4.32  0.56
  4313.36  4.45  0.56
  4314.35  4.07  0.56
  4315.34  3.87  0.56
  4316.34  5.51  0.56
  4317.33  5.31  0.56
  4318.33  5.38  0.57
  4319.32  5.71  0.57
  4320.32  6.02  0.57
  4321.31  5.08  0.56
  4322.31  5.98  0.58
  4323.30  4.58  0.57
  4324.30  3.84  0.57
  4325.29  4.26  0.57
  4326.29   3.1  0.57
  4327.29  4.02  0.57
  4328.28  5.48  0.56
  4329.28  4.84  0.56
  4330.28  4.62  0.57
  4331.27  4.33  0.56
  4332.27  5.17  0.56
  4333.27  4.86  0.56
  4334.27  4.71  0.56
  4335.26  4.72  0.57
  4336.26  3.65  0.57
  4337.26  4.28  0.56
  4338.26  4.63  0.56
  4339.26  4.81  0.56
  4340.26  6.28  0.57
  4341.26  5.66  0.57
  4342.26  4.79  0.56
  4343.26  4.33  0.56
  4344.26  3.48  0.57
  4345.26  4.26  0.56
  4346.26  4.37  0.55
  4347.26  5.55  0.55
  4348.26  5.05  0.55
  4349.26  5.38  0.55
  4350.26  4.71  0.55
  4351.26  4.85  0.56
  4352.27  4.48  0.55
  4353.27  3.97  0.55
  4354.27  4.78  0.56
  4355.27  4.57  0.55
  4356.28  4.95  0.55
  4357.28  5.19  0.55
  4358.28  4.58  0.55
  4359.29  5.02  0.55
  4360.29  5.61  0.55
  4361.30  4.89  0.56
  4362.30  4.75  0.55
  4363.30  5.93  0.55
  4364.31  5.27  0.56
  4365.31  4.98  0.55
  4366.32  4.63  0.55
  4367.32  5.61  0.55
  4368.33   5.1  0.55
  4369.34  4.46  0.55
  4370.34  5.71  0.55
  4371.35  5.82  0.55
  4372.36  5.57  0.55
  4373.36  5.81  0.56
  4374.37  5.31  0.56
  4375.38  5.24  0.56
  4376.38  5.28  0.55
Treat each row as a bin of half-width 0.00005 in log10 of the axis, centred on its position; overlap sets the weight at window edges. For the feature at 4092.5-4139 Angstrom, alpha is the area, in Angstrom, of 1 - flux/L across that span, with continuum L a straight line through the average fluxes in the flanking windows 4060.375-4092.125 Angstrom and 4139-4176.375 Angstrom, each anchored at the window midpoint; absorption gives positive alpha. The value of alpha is 3.4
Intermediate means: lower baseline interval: 4.88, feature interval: 4.47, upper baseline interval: 4.77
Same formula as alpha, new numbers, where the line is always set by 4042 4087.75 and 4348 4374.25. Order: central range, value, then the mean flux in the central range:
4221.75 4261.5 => 0.67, 4.87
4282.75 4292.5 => 1.26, 4.35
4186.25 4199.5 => 0.03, 4.9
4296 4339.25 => 4.33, 4.53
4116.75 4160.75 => 1.16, 4.73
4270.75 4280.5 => 0.53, 4.71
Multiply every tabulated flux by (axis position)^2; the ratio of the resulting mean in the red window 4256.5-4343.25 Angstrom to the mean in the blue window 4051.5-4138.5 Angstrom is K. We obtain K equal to 1.09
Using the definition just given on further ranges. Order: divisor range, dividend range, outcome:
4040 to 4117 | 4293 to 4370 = 1.13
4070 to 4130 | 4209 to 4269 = 1.16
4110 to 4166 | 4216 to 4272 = 1.08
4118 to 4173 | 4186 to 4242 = 1.07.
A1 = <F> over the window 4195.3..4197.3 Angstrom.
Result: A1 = 4.29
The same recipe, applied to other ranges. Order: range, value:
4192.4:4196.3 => 4.87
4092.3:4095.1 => 4.05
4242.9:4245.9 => 5.37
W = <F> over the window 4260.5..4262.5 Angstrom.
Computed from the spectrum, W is 4.68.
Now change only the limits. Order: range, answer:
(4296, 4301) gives 4.13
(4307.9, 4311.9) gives 3.99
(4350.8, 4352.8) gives 4.64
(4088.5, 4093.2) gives 5.22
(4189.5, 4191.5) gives 4.77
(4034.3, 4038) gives 5.13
